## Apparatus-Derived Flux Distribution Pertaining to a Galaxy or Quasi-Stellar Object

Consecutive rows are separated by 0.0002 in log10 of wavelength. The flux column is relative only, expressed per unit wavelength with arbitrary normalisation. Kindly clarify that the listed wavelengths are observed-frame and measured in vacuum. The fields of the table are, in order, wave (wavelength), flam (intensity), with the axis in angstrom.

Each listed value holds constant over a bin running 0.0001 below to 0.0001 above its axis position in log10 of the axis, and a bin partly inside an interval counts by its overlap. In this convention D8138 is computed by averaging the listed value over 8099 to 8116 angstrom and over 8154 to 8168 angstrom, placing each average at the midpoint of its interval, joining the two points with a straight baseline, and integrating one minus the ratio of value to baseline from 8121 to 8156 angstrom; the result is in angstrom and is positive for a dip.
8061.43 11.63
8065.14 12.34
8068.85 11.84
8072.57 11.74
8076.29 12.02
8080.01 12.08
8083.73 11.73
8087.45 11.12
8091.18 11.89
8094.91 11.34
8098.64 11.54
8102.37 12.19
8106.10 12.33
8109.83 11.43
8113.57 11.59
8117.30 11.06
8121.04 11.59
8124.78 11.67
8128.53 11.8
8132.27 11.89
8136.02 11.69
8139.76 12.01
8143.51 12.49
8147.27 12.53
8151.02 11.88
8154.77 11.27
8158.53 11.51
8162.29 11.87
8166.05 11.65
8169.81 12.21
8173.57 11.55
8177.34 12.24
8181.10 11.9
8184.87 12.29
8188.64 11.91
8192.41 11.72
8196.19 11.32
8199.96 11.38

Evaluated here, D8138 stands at -0.6 angstrom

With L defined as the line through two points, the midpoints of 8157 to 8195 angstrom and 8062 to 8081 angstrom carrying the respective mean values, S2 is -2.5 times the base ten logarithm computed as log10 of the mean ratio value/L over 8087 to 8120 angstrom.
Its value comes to 0.03 mag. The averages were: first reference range 12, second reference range 11.9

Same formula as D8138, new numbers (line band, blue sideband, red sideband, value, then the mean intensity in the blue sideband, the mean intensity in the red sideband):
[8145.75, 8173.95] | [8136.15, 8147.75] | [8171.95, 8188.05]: 0.7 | 12.2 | 12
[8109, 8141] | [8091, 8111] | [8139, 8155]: 0.9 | 11.8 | 12.1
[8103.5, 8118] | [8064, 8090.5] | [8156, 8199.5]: 0.2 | 11.8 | 11.8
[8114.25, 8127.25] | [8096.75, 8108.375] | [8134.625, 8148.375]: 0.7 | 12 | 12.2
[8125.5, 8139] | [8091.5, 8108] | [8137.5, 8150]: 0.4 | 11.9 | 12.3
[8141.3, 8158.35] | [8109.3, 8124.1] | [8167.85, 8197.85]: -0.5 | 11.4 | 11.9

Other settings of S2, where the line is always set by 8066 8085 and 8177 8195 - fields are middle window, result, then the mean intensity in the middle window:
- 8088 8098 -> 0.04 mag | 11.5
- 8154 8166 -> 0.03 mag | 11.6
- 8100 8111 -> -0.01 mag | 12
